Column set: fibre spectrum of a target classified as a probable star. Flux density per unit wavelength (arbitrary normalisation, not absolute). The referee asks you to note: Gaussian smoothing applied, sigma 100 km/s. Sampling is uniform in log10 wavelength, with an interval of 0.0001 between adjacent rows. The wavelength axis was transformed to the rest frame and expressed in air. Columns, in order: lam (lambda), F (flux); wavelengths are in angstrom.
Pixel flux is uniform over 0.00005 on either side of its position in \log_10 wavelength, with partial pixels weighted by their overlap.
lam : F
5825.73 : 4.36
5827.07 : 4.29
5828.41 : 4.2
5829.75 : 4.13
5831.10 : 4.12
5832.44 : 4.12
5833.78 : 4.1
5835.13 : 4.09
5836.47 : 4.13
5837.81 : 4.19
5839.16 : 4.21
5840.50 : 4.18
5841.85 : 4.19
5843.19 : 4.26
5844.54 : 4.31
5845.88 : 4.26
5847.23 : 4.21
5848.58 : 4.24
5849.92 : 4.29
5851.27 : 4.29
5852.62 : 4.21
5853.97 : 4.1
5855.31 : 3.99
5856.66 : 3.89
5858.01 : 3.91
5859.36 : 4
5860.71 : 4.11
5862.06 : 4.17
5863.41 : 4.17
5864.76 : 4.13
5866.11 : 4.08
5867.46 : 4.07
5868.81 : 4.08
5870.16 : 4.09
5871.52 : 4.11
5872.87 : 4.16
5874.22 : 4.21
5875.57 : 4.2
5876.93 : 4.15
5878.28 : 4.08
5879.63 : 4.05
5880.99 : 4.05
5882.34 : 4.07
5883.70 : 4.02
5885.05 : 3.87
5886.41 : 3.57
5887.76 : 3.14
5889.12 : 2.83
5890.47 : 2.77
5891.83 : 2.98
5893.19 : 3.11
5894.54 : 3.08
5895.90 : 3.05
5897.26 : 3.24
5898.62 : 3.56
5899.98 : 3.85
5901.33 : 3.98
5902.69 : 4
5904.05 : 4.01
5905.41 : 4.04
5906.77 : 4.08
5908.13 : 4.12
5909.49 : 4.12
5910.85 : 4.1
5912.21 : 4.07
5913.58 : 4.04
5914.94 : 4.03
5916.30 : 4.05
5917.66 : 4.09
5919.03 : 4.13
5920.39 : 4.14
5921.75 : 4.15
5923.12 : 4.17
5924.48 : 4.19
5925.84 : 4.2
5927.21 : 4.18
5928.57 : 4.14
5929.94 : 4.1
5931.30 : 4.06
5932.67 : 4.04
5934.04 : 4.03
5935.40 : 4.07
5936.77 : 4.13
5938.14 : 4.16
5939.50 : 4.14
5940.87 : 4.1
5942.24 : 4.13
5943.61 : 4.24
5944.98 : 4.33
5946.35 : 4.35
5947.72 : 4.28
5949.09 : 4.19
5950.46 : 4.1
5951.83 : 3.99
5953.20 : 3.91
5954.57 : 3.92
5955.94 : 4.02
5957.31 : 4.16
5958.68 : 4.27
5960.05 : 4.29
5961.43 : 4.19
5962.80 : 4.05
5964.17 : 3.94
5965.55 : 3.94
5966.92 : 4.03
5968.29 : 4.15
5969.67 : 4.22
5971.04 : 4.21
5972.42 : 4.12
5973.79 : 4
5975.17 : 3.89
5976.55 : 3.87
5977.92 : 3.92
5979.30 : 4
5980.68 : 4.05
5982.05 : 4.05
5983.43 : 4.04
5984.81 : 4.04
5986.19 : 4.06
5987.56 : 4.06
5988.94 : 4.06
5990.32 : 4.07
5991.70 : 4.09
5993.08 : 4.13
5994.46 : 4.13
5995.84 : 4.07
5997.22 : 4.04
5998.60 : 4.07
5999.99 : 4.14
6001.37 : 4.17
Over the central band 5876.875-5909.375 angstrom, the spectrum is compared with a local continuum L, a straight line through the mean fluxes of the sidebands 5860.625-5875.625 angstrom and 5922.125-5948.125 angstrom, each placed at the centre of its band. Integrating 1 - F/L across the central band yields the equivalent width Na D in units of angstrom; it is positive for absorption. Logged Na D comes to 3.8 angstrom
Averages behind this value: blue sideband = 4.13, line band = 3.65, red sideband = 4.16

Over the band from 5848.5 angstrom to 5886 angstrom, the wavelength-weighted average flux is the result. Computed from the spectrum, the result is 4.09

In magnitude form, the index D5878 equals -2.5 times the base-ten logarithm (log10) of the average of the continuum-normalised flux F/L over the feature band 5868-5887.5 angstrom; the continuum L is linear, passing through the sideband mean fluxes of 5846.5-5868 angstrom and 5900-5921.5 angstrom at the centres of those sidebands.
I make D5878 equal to 0.02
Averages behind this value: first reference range 4.12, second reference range 4.06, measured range 4.03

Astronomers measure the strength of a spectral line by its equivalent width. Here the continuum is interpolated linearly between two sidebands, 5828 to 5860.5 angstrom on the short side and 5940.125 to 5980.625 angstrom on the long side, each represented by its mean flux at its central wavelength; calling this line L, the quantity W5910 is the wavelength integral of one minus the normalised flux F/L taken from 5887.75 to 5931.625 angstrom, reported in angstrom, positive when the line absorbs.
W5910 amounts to 3.17 angstrom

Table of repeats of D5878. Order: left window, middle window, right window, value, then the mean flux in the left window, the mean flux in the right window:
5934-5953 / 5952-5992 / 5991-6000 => 0.02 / 4.16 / 4.09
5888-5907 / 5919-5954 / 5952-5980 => -0.10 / 3.45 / 4.05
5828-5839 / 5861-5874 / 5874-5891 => -0.07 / 4.14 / 3.77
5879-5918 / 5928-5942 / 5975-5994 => -0.07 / 3.72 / 4.03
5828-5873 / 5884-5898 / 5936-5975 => 0.28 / 4.14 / 4.12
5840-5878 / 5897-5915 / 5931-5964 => 0.05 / 4.14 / 4.13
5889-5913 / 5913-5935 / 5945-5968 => -0.08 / 3.63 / 4.11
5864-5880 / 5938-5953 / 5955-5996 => -0.02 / 4.12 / 4.07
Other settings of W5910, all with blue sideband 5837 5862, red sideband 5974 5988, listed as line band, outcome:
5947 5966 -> -0.3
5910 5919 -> 0.0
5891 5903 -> 2.0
